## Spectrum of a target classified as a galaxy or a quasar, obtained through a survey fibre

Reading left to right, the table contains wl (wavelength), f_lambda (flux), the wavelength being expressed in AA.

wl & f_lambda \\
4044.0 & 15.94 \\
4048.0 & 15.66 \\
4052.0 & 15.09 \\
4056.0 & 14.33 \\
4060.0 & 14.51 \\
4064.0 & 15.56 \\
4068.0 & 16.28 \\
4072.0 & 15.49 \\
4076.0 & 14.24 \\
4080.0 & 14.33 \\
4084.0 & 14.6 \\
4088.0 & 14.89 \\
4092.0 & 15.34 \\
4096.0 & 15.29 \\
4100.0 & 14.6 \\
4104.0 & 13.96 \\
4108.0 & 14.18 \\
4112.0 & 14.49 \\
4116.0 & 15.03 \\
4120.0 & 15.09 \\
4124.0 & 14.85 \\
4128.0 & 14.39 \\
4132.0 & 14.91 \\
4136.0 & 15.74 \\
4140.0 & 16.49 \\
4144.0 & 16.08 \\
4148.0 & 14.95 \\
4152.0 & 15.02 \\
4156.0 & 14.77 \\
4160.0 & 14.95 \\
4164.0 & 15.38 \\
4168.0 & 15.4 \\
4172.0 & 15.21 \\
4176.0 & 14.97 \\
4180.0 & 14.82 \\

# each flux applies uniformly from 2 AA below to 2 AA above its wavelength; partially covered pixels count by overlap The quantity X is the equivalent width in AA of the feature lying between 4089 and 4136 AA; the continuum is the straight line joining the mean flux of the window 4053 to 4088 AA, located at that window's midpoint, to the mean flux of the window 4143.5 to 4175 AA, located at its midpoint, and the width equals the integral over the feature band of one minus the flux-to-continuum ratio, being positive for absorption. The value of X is 0.8 AA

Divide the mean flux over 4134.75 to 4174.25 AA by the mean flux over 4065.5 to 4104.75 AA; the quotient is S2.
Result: 1.0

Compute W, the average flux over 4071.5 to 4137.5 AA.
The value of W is 14.8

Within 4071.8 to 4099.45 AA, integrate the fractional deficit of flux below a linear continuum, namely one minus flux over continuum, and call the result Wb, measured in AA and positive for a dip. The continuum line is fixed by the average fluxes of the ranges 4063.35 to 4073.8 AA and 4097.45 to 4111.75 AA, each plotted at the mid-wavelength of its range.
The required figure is 0.5 AA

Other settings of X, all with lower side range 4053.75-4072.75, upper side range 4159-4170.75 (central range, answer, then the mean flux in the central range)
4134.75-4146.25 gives -0.64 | 16.1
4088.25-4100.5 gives 0.10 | 15.1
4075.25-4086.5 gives 0.59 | 14.4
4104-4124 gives 0.79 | 14.6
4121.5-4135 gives 0.39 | 14.8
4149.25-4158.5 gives 0.22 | 14.9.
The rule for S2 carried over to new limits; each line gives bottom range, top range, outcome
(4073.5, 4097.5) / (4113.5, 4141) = 1.02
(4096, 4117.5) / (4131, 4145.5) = 1.09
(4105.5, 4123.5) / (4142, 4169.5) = 1.04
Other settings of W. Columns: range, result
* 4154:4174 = 15.1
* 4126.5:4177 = 15.3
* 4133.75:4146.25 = 16.1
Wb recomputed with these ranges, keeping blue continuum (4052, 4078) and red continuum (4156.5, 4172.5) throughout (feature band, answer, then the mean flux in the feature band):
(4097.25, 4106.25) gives 0.4 AA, 14.4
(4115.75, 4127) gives 0.2 AA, 14.9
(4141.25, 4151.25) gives -0.2 AA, 15.5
